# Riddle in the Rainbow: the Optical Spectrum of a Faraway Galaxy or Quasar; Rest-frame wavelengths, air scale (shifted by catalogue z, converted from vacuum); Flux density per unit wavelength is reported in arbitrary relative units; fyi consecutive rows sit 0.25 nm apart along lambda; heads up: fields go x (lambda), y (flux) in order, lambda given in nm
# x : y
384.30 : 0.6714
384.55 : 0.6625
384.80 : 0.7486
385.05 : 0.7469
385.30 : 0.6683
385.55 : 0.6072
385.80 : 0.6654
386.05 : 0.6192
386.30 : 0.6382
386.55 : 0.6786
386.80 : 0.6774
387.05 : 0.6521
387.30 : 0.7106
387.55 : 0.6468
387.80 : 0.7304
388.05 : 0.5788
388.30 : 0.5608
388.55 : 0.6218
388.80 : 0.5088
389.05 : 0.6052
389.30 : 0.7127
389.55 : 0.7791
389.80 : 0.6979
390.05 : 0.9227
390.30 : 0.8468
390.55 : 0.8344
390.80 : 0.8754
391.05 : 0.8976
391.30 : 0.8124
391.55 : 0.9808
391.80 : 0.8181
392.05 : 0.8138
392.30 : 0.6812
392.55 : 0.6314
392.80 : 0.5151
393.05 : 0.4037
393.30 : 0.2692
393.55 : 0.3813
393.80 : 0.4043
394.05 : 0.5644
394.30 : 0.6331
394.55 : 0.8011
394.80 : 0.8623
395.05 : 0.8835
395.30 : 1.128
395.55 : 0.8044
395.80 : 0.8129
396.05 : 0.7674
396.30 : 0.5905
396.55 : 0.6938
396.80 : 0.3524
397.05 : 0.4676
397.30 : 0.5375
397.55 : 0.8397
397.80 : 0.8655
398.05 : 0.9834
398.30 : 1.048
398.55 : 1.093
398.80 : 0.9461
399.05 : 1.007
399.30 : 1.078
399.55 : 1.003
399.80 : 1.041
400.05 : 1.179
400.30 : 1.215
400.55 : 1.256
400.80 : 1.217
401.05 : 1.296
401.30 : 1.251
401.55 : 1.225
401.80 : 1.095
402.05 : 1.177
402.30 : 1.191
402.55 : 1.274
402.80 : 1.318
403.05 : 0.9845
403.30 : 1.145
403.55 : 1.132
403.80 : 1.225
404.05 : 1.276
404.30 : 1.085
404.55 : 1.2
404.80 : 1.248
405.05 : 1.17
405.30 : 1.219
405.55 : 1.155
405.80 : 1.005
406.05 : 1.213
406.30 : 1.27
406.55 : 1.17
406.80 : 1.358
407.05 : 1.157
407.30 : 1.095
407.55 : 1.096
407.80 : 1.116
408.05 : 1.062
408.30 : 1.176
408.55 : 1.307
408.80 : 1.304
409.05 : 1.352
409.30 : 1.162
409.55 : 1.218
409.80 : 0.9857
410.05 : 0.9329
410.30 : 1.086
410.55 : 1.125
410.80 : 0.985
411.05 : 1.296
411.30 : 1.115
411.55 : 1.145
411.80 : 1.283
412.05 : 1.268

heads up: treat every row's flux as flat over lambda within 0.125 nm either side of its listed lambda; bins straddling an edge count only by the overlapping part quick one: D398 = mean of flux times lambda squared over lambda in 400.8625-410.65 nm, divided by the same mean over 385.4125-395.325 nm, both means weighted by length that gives 1.85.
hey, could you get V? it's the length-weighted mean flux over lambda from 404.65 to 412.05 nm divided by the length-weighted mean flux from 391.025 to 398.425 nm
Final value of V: 1.65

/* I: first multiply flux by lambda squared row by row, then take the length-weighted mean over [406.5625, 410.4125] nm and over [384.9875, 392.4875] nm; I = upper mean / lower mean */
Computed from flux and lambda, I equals 1.8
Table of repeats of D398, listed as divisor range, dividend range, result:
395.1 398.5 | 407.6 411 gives 1.58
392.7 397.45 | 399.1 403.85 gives 1.93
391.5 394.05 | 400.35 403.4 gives 2.18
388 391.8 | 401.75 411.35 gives 1.68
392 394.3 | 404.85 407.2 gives 2.47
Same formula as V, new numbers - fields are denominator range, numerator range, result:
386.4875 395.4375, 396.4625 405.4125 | 1.53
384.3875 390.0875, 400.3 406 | 1.78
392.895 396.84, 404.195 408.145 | 1.79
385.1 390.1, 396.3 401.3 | 1.44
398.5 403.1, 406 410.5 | 1.01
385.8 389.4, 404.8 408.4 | 1.82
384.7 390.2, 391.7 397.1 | 0.97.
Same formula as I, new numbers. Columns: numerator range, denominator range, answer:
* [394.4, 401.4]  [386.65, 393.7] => 1.41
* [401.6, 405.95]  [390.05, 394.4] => 1.84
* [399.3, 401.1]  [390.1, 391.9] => 1.40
